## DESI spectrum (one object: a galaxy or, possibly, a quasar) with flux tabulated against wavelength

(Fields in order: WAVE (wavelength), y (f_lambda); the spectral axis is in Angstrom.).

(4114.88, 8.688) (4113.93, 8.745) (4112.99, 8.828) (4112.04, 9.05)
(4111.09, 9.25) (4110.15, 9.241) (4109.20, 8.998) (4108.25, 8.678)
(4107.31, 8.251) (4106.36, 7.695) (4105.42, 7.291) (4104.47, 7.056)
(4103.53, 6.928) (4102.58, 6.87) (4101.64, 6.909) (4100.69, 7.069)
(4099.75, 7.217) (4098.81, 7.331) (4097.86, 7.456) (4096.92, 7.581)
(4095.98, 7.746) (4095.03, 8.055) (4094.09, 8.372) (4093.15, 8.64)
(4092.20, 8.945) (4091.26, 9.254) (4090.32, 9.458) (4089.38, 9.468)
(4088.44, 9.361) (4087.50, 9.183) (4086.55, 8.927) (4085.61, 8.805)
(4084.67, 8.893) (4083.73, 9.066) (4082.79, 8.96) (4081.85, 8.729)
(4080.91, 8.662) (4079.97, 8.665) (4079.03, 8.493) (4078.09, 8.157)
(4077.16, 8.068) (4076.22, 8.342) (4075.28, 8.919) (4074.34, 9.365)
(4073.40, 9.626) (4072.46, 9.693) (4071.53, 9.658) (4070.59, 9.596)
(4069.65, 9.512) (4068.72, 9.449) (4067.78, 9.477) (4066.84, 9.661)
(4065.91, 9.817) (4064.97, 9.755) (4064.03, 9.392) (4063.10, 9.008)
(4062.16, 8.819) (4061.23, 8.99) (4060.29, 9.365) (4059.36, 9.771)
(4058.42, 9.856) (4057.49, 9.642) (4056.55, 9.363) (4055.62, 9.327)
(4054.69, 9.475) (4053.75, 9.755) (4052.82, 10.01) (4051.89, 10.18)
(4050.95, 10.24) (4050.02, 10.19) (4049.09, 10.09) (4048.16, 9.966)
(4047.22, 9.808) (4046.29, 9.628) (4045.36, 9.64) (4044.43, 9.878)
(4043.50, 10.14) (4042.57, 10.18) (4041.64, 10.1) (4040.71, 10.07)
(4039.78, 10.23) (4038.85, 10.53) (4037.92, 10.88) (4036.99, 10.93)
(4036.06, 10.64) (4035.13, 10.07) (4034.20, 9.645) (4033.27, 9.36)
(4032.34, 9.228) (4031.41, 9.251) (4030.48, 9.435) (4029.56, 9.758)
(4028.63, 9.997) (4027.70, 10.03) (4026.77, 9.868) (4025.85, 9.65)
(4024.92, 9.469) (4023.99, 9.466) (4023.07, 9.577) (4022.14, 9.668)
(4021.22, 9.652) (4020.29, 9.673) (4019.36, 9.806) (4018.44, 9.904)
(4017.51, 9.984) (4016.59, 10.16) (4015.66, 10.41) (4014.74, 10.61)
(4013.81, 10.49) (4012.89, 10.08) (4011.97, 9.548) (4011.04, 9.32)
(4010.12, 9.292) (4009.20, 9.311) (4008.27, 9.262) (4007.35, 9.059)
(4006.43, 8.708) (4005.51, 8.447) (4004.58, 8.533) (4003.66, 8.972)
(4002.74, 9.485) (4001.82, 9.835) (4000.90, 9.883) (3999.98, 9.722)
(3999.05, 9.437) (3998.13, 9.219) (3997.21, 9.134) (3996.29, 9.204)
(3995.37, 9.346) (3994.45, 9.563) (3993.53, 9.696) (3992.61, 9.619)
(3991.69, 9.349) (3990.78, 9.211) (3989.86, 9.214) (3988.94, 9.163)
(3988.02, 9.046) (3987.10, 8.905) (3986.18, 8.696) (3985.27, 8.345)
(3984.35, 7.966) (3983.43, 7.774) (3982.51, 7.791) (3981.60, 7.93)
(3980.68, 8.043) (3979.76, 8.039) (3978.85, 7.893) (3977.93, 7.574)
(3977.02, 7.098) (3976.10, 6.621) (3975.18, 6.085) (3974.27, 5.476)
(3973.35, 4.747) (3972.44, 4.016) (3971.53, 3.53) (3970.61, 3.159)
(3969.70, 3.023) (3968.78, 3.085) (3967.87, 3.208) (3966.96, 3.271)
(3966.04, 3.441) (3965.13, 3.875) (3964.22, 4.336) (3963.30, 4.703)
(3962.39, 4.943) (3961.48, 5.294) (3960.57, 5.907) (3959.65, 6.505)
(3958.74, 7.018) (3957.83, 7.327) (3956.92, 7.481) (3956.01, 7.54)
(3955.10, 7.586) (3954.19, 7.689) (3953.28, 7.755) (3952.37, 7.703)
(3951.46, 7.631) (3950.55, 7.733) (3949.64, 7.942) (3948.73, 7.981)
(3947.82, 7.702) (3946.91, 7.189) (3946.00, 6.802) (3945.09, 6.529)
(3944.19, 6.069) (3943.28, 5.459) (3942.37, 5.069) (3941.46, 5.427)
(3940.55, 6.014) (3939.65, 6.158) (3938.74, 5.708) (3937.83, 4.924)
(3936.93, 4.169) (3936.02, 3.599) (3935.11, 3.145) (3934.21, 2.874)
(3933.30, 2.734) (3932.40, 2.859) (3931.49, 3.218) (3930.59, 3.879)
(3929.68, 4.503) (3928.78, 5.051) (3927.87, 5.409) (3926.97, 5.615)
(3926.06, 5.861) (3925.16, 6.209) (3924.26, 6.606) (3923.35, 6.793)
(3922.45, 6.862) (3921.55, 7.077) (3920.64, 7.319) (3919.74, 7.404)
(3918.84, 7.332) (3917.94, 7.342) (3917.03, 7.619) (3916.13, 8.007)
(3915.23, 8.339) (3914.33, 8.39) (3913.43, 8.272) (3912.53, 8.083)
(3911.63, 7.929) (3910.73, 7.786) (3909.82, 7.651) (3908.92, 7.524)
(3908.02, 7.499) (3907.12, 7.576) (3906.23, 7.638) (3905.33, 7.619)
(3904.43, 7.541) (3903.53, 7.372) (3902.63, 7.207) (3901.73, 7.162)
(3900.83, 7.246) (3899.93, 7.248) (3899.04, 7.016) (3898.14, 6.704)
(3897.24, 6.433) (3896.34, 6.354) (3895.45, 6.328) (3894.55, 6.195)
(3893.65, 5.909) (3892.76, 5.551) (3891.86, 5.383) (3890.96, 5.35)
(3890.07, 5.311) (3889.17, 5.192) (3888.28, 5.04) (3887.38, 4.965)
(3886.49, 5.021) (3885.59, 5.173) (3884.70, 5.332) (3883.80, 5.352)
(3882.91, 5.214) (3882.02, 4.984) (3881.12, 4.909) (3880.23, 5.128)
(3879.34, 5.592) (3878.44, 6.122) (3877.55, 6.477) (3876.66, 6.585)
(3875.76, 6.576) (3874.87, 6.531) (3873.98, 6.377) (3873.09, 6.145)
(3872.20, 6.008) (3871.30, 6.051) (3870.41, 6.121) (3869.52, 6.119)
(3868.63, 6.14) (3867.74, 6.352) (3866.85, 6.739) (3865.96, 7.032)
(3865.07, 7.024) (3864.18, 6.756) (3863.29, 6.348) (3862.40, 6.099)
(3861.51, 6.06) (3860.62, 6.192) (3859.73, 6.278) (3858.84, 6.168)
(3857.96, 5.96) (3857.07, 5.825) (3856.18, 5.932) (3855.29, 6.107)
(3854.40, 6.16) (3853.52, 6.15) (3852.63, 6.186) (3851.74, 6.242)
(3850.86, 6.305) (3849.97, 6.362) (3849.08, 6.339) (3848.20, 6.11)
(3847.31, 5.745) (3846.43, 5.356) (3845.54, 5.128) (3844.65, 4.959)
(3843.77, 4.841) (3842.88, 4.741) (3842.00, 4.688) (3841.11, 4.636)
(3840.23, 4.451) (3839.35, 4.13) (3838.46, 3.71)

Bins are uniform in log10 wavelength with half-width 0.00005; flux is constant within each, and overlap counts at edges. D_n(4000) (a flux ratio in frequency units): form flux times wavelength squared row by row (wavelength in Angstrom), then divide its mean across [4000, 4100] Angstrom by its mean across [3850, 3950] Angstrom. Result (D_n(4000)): 1.6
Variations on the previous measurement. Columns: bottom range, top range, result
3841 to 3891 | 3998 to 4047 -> 1.80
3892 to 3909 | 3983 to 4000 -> 1.37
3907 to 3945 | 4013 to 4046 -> 1.73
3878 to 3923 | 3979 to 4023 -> 1.46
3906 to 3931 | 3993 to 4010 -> 1.38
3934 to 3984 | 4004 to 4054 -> 1.71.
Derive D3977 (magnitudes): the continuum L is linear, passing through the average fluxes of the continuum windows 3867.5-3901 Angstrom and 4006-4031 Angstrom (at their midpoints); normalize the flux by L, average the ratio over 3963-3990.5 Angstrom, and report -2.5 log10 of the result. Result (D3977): 0.35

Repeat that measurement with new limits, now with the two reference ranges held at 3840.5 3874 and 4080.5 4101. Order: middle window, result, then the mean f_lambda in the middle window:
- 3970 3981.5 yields 0.202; 6.04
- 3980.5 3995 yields -0.186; 8.79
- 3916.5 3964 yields 0.139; 6.06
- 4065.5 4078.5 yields -0.116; 9.25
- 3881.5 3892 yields 0.212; 5.19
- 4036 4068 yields -0.213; 9.84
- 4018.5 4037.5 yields -0.239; 9.76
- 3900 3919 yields -0.171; 7.67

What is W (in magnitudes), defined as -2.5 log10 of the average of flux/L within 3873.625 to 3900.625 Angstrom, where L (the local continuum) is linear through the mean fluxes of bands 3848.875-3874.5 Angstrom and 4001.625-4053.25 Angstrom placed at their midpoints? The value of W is 0.17 mag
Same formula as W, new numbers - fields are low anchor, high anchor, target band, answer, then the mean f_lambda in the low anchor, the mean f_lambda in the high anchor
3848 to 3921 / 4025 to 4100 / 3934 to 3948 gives 0.34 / 6.49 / 9.36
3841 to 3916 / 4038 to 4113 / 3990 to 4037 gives -0.17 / 6.29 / 9.03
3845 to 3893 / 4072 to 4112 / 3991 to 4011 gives -0.25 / 5.92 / 8.43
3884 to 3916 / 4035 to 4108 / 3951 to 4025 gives 0.02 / 6.73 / 9.1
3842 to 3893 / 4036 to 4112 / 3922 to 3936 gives 0.39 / 5.85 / 9.08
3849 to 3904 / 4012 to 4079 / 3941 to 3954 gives 0.10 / 6.1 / 9.71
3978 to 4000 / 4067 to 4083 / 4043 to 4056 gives -0.11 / 8.8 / 9.03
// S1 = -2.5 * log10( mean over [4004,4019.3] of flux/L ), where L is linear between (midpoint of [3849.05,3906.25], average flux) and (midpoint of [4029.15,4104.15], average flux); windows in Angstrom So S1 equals -0.15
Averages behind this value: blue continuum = 6.16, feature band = 9.57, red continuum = 9.2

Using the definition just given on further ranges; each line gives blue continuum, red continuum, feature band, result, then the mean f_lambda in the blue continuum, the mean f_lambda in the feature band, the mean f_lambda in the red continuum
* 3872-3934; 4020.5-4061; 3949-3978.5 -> 0.33 mag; 6.29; 5.75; 9.85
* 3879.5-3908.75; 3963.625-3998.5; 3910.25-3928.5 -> -0.13 mag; 6.17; 7.19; 6.98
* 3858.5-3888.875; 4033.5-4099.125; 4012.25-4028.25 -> -0.16 mag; 5.96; 9.91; 9.36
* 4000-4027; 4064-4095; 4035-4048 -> -0.09 mag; 9.59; 10.2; 9.08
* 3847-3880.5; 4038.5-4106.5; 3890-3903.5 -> 0.04 mag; 6.23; 6.42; 9.04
